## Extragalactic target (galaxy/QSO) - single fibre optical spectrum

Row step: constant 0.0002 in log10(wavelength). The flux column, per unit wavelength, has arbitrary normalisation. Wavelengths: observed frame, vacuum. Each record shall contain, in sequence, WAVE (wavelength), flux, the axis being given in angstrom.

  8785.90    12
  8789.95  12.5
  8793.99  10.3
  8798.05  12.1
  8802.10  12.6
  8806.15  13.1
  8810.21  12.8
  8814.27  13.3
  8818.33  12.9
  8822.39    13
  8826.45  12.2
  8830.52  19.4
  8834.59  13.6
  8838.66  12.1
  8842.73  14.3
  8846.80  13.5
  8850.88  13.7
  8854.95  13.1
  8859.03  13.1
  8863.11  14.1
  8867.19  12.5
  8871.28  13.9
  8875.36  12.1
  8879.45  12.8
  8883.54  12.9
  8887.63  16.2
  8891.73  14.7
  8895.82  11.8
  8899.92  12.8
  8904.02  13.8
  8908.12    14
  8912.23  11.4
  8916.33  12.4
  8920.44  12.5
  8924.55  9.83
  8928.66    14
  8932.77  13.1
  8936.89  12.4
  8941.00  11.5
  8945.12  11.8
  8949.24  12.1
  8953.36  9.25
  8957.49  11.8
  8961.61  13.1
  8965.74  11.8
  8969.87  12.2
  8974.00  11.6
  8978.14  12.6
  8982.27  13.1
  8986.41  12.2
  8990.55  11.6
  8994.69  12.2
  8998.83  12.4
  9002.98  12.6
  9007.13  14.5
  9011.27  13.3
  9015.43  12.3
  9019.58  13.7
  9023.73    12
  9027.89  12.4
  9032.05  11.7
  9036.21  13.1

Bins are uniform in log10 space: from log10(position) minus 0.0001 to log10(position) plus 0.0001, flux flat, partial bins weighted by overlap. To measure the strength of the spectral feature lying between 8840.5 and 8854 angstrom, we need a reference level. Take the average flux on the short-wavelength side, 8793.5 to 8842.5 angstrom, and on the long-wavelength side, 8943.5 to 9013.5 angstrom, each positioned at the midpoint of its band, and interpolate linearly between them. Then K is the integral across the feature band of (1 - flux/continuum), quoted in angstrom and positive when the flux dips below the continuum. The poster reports -0.7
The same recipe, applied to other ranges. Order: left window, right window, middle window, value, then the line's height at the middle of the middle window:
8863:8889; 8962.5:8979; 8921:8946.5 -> 0.9 angstrom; 12.6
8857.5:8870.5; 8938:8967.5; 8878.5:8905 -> -1.7 angstrom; 12.8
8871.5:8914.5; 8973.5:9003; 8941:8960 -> 2.1 angstrom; 12.7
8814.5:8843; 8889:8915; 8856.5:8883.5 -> 0.8 angstrom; 13.5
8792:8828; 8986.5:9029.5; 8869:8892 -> -2.1 angstrom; 12.6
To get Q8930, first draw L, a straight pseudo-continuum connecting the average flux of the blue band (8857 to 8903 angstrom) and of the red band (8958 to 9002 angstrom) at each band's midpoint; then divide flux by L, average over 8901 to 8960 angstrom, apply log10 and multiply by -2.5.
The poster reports 0.06 mag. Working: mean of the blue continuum 13.4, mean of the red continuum 12.3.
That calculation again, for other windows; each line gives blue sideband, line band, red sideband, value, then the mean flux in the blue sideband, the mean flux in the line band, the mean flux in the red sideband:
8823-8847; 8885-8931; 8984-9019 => 0.04 mag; 14.2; 13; 12.7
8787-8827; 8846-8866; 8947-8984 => -0.10 mag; 12.5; 13.5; 11.9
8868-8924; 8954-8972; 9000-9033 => 0.08 mag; 13.1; 12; 12.8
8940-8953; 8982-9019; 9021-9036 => -0.06 mag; 11.5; 12.7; 12.2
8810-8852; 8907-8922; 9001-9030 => 0.08 mag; 13.7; 12.5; 13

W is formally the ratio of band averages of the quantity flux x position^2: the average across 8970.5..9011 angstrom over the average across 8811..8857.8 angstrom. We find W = 0.9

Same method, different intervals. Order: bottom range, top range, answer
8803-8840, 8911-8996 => 0.91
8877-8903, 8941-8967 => 0.87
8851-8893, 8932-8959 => 0.87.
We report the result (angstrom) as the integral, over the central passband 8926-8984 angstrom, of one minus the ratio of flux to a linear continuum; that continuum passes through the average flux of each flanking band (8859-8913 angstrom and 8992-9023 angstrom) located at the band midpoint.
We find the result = 4.30 angstrom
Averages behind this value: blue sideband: 13.3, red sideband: 12.9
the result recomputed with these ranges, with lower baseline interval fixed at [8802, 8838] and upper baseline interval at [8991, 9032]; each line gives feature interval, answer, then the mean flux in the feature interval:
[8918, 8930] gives 1.0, 12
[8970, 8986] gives 0.6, 12.4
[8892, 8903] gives 0.4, 12.8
